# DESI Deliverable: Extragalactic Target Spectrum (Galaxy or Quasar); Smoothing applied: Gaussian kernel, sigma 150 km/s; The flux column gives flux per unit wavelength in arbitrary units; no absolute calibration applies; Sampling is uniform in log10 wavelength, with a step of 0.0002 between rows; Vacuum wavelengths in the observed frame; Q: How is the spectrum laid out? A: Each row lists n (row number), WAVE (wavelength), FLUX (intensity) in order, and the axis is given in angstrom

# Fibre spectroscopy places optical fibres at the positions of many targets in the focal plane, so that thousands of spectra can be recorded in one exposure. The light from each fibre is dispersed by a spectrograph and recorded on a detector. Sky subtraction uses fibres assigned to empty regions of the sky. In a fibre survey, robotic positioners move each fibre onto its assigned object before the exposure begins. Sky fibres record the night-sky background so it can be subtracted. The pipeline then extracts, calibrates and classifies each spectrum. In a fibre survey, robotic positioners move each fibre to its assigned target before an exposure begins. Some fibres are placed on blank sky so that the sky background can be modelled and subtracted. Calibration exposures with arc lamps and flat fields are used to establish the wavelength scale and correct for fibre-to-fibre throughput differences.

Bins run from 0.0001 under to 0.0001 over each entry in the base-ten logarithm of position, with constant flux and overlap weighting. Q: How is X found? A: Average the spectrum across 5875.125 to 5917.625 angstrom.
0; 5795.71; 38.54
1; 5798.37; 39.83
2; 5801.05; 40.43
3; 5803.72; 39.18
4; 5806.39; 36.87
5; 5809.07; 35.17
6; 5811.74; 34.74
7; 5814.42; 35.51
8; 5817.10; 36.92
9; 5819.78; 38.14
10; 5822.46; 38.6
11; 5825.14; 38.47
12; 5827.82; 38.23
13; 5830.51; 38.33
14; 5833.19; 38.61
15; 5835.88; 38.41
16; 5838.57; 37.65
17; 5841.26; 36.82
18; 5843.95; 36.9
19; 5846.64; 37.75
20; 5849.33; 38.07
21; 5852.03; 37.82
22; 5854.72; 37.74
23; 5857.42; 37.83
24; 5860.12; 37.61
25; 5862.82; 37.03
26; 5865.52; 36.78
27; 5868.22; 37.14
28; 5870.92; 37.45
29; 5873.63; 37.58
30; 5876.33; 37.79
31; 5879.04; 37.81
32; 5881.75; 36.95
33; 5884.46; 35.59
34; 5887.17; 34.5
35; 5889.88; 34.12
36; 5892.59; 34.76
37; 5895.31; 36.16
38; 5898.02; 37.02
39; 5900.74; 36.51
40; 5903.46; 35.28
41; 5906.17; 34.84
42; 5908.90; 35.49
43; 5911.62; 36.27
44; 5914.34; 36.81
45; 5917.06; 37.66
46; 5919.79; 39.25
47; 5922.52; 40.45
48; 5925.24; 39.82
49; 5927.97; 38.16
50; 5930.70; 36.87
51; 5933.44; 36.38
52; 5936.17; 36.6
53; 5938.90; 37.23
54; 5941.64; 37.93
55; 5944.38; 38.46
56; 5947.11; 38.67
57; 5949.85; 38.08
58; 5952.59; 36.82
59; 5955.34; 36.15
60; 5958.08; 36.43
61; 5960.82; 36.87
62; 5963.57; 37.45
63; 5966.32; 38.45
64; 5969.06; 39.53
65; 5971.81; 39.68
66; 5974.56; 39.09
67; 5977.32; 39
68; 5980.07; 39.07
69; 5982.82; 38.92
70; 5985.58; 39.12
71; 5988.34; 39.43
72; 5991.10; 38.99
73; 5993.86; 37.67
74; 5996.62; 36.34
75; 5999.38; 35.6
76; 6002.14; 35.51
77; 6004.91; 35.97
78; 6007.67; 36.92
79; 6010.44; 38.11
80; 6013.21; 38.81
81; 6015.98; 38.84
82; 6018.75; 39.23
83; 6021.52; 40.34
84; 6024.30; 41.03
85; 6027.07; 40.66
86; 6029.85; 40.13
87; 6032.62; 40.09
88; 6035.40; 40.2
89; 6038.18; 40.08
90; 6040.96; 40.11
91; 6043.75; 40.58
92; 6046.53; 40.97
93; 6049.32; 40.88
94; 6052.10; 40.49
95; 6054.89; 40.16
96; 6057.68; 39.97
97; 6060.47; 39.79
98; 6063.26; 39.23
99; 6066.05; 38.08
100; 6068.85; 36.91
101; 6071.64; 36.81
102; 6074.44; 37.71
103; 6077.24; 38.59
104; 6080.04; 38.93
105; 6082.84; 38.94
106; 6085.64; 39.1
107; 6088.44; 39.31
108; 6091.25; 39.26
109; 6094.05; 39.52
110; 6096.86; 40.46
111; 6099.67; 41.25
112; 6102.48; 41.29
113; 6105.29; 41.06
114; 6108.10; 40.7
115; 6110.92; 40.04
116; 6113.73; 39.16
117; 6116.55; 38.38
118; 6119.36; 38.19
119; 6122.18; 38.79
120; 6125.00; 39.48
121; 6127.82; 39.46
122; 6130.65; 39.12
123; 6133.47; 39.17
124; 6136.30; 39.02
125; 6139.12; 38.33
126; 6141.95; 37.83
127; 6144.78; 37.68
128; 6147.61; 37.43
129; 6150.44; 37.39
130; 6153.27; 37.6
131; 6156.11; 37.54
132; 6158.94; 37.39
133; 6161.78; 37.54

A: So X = 36.1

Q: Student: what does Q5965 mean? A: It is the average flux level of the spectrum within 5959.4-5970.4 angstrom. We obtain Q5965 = 38.1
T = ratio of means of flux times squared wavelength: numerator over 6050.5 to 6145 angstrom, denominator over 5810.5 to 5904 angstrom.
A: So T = 1.1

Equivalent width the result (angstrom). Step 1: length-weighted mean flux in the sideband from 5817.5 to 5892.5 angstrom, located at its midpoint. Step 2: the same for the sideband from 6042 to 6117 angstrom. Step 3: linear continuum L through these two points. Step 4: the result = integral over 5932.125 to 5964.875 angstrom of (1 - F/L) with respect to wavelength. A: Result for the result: 0.9 angstrom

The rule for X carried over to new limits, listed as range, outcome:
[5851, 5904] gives 36.7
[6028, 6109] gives 39.7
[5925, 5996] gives 38.1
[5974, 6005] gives 37.9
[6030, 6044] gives 40.2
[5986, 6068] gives 39.1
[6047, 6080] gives 39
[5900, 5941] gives 37.2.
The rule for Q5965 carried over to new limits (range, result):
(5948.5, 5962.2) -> 36.9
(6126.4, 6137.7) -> 39.2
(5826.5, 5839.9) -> 38.2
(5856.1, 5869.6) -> 37.3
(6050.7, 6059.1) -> 40.2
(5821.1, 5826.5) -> 38.6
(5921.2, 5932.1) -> 38.8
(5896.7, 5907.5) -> 35.9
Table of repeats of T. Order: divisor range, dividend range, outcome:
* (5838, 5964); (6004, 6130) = 1.12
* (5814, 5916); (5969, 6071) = 1.11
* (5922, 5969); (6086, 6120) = 1.12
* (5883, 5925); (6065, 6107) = 1.14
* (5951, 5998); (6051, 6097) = 1.05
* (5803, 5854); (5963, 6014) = 1.07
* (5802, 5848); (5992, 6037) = 1.10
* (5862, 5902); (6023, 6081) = 1.15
